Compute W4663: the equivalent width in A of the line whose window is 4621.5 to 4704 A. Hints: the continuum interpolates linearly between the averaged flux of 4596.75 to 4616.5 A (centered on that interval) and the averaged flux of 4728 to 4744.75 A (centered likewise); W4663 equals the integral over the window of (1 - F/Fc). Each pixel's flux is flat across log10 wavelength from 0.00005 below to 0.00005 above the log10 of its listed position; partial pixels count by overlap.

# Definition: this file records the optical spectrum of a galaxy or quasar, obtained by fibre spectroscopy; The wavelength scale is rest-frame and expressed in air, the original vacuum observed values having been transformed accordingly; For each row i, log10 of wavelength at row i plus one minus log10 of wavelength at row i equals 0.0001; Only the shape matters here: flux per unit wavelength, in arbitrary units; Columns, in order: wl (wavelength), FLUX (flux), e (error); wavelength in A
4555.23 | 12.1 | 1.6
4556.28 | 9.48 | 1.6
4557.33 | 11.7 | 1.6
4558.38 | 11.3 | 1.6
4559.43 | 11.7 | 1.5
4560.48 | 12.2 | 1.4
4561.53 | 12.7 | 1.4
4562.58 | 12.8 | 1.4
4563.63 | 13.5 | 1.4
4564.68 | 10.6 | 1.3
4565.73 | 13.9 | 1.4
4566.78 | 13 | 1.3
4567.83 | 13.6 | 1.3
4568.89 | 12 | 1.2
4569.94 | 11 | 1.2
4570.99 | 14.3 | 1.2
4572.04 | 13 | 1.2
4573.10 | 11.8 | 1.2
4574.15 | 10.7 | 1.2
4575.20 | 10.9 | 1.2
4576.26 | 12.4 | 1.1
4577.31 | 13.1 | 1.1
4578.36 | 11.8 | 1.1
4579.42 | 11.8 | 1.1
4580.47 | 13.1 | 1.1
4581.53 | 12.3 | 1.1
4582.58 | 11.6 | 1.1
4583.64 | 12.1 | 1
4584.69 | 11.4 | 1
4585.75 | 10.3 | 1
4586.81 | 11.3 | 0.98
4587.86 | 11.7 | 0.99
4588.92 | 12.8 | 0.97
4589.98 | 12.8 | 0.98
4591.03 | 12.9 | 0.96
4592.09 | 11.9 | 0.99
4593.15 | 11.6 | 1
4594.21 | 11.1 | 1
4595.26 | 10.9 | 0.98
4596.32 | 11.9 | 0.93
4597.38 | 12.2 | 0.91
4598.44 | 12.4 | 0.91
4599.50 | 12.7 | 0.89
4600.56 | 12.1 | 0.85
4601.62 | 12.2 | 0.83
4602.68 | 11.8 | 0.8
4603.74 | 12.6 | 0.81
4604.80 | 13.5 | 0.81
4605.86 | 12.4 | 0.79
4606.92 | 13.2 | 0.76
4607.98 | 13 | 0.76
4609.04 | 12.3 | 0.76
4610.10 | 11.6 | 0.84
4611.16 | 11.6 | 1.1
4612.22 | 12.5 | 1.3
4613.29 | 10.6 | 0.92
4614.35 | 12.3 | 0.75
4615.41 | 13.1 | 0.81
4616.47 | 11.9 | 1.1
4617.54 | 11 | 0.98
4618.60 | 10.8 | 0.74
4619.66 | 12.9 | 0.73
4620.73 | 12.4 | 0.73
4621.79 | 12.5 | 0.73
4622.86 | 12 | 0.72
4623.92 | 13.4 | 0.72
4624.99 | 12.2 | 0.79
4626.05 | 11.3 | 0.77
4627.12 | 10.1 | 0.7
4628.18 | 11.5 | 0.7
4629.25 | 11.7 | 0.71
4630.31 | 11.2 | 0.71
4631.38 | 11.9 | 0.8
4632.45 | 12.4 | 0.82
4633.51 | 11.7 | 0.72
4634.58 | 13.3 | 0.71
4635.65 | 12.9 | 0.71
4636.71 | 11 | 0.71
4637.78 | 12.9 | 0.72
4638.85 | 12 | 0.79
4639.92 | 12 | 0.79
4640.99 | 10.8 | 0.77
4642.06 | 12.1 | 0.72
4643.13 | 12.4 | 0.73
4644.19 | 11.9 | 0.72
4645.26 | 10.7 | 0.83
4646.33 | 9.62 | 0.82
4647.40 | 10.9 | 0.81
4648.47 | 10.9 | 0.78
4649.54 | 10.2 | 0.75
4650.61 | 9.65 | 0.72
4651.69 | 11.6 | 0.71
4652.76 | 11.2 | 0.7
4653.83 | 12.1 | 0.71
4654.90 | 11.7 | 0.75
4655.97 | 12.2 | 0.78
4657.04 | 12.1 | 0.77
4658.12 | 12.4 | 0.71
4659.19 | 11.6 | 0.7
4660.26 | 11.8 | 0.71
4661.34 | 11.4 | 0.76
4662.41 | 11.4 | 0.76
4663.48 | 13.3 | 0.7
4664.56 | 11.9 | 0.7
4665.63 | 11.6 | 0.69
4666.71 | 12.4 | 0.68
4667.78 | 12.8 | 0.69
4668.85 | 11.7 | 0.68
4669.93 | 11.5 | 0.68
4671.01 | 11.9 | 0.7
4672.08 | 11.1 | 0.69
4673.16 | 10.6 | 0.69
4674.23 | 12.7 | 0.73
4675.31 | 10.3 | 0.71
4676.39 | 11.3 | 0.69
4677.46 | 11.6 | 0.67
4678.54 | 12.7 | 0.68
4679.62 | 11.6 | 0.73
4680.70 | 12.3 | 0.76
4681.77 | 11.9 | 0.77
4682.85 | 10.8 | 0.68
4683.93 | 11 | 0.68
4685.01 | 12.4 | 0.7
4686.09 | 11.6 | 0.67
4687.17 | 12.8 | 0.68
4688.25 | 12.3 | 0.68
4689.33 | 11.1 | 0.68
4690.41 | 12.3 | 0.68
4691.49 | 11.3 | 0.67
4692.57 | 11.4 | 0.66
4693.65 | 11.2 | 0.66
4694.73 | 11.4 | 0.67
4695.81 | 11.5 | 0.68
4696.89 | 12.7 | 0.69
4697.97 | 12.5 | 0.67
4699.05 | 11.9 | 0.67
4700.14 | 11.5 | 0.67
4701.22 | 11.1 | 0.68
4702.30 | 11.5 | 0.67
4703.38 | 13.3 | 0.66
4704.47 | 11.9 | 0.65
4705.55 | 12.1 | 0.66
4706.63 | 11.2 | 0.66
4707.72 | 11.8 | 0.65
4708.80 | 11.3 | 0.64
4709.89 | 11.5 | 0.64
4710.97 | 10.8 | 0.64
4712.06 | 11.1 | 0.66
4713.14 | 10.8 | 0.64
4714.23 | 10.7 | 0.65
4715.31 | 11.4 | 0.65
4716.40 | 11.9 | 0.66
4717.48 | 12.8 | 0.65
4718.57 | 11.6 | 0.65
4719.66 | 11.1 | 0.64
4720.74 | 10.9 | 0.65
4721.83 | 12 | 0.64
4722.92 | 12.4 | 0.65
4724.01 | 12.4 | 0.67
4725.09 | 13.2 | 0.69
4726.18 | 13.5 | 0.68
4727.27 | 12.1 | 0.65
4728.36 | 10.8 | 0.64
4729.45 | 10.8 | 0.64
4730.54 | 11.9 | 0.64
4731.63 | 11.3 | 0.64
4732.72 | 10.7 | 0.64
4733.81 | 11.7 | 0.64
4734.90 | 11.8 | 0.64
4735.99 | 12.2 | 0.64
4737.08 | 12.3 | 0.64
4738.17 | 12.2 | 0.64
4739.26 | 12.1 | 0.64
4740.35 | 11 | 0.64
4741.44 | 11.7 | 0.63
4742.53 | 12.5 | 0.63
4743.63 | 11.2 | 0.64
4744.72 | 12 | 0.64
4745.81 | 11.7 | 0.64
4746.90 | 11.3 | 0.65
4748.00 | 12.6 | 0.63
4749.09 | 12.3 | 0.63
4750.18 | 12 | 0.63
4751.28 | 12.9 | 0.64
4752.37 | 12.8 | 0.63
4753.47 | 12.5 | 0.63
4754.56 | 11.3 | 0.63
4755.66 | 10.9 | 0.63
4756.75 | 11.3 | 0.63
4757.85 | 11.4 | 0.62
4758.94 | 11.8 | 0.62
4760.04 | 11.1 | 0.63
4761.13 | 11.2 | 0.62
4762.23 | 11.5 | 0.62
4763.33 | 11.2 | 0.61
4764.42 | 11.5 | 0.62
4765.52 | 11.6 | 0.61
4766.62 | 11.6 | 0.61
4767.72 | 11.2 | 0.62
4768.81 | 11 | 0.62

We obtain 2.02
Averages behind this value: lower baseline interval 12.3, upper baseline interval 11.6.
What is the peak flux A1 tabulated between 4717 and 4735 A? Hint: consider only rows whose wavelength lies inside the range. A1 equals 13.5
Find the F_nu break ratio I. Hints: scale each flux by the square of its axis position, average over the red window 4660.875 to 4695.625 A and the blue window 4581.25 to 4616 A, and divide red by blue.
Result 1.0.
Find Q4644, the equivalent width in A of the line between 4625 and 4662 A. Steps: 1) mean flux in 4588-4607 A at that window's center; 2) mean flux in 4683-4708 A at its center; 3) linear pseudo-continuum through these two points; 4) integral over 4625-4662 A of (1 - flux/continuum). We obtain 1.4 A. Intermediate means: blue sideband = 12.2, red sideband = 11.8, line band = 11.6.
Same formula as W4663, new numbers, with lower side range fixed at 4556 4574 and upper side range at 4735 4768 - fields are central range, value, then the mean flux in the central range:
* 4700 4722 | 0.64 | 11.5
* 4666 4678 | 0.36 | 11.6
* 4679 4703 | 0.38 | 11.7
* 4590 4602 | 0.17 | 12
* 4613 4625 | 0.01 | 12.1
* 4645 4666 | 1.06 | 11.4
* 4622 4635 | 0.22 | 11.9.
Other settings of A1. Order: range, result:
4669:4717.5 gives 13.3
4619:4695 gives 13.4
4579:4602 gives 13.1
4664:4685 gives 12.8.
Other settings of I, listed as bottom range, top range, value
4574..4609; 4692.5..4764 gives 1.03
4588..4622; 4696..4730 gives 1.01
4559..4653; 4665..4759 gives 1.03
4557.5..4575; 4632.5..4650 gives 0.97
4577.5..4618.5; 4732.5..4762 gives 1.04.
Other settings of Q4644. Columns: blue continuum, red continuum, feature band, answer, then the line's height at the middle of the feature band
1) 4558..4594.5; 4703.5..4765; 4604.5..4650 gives 0.55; 12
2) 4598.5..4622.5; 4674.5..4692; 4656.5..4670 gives -0.17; 11.9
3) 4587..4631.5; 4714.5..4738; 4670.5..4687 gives 0.43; 11.9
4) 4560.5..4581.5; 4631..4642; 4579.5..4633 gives 0.96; 12.2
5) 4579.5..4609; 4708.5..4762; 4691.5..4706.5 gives 0.03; 11.8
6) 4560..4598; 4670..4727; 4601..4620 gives -0.23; 12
